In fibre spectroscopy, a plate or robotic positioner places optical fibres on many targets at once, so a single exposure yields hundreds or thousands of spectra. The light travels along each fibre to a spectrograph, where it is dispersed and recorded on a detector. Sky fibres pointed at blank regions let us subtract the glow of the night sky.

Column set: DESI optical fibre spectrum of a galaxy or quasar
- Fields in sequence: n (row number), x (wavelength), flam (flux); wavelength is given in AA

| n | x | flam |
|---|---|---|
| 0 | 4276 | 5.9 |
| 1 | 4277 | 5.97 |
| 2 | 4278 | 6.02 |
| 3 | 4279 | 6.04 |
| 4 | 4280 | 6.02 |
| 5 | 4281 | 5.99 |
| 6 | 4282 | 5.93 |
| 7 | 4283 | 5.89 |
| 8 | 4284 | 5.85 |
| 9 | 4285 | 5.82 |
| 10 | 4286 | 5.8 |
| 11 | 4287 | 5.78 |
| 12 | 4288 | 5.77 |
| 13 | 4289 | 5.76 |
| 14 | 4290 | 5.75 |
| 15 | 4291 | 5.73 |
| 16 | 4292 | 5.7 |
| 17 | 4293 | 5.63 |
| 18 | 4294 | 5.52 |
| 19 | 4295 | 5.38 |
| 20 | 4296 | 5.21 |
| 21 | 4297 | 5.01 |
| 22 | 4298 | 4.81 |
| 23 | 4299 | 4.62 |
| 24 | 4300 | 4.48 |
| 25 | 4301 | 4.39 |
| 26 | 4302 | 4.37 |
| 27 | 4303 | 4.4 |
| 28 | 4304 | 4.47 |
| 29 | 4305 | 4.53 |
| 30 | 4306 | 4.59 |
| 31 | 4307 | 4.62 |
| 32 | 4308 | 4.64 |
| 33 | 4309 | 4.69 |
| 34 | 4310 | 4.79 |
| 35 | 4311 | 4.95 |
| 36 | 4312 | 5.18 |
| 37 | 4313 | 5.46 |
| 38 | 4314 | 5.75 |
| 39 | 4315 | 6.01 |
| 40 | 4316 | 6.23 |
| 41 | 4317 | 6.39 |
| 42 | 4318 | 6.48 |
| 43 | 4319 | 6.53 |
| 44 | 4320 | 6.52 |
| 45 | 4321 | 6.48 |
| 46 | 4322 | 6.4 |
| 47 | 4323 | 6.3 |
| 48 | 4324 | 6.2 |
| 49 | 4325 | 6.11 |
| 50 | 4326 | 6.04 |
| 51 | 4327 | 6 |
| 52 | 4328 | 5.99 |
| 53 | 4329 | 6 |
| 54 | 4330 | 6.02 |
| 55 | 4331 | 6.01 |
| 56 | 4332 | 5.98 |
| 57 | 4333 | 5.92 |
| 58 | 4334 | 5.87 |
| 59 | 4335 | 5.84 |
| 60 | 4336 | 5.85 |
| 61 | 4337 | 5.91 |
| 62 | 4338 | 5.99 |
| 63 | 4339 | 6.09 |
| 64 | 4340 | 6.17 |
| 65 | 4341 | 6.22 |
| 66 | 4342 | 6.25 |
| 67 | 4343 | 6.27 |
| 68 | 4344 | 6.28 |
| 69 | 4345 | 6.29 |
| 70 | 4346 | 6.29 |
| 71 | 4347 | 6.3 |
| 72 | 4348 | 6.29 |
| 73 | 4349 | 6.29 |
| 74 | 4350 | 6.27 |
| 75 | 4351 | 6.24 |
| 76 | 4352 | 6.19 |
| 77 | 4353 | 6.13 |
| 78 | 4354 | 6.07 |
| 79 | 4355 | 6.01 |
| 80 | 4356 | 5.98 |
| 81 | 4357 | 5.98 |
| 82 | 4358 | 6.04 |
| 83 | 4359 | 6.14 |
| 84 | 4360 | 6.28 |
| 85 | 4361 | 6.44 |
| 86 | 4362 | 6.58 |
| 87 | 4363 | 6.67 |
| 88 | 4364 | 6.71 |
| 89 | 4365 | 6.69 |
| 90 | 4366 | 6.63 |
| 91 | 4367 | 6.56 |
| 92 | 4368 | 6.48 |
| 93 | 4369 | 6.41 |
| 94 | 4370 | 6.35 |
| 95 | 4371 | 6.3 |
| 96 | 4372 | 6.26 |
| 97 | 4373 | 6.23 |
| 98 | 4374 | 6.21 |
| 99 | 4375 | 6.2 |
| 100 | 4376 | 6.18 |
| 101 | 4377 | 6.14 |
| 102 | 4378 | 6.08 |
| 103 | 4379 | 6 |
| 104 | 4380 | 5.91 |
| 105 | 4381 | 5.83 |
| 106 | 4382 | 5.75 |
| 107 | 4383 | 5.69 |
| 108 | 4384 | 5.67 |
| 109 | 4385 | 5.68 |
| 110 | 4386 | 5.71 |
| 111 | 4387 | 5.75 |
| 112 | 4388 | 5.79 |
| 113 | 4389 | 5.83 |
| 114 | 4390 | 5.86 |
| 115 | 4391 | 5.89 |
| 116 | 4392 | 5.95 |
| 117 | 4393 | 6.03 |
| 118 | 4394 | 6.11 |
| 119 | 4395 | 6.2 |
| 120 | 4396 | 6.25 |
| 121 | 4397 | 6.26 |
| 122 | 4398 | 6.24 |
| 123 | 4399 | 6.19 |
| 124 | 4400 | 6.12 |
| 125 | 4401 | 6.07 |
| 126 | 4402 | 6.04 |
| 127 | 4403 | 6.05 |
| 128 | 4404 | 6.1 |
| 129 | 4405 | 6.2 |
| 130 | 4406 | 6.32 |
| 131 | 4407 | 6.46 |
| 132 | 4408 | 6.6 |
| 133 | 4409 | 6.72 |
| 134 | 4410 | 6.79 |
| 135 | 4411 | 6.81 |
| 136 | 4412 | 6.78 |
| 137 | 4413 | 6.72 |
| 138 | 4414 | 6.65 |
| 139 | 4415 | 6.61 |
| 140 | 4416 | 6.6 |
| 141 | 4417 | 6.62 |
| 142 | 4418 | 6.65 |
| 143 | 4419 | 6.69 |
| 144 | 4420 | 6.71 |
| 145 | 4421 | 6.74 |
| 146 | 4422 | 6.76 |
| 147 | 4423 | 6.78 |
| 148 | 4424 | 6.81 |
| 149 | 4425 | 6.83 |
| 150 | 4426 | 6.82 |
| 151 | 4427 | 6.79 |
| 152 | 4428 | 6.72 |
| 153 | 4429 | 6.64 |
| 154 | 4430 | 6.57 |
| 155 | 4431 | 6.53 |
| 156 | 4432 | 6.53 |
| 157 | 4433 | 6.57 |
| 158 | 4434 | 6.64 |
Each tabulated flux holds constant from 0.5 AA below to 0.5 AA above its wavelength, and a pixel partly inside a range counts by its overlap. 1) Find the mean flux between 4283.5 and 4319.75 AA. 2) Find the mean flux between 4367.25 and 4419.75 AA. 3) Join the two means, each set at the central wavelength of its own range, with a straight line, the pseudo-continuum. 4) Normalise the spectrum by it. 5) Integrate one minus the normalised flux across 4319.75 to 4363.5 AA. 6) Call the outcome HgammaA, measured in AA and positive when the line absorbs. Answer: -3.5 AA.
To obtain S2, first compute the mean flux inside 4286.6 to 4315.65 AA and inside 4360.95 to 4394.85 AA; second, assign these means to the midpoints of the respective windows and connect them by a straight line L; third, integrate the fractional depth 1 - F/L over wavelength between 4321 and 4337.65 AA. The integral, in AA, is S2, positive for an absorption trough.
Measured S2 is -1.7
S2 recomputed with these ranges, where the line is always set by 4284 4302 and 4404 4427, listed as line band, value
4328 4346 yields -0.75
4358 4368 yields -0.65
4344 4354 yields -0.50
